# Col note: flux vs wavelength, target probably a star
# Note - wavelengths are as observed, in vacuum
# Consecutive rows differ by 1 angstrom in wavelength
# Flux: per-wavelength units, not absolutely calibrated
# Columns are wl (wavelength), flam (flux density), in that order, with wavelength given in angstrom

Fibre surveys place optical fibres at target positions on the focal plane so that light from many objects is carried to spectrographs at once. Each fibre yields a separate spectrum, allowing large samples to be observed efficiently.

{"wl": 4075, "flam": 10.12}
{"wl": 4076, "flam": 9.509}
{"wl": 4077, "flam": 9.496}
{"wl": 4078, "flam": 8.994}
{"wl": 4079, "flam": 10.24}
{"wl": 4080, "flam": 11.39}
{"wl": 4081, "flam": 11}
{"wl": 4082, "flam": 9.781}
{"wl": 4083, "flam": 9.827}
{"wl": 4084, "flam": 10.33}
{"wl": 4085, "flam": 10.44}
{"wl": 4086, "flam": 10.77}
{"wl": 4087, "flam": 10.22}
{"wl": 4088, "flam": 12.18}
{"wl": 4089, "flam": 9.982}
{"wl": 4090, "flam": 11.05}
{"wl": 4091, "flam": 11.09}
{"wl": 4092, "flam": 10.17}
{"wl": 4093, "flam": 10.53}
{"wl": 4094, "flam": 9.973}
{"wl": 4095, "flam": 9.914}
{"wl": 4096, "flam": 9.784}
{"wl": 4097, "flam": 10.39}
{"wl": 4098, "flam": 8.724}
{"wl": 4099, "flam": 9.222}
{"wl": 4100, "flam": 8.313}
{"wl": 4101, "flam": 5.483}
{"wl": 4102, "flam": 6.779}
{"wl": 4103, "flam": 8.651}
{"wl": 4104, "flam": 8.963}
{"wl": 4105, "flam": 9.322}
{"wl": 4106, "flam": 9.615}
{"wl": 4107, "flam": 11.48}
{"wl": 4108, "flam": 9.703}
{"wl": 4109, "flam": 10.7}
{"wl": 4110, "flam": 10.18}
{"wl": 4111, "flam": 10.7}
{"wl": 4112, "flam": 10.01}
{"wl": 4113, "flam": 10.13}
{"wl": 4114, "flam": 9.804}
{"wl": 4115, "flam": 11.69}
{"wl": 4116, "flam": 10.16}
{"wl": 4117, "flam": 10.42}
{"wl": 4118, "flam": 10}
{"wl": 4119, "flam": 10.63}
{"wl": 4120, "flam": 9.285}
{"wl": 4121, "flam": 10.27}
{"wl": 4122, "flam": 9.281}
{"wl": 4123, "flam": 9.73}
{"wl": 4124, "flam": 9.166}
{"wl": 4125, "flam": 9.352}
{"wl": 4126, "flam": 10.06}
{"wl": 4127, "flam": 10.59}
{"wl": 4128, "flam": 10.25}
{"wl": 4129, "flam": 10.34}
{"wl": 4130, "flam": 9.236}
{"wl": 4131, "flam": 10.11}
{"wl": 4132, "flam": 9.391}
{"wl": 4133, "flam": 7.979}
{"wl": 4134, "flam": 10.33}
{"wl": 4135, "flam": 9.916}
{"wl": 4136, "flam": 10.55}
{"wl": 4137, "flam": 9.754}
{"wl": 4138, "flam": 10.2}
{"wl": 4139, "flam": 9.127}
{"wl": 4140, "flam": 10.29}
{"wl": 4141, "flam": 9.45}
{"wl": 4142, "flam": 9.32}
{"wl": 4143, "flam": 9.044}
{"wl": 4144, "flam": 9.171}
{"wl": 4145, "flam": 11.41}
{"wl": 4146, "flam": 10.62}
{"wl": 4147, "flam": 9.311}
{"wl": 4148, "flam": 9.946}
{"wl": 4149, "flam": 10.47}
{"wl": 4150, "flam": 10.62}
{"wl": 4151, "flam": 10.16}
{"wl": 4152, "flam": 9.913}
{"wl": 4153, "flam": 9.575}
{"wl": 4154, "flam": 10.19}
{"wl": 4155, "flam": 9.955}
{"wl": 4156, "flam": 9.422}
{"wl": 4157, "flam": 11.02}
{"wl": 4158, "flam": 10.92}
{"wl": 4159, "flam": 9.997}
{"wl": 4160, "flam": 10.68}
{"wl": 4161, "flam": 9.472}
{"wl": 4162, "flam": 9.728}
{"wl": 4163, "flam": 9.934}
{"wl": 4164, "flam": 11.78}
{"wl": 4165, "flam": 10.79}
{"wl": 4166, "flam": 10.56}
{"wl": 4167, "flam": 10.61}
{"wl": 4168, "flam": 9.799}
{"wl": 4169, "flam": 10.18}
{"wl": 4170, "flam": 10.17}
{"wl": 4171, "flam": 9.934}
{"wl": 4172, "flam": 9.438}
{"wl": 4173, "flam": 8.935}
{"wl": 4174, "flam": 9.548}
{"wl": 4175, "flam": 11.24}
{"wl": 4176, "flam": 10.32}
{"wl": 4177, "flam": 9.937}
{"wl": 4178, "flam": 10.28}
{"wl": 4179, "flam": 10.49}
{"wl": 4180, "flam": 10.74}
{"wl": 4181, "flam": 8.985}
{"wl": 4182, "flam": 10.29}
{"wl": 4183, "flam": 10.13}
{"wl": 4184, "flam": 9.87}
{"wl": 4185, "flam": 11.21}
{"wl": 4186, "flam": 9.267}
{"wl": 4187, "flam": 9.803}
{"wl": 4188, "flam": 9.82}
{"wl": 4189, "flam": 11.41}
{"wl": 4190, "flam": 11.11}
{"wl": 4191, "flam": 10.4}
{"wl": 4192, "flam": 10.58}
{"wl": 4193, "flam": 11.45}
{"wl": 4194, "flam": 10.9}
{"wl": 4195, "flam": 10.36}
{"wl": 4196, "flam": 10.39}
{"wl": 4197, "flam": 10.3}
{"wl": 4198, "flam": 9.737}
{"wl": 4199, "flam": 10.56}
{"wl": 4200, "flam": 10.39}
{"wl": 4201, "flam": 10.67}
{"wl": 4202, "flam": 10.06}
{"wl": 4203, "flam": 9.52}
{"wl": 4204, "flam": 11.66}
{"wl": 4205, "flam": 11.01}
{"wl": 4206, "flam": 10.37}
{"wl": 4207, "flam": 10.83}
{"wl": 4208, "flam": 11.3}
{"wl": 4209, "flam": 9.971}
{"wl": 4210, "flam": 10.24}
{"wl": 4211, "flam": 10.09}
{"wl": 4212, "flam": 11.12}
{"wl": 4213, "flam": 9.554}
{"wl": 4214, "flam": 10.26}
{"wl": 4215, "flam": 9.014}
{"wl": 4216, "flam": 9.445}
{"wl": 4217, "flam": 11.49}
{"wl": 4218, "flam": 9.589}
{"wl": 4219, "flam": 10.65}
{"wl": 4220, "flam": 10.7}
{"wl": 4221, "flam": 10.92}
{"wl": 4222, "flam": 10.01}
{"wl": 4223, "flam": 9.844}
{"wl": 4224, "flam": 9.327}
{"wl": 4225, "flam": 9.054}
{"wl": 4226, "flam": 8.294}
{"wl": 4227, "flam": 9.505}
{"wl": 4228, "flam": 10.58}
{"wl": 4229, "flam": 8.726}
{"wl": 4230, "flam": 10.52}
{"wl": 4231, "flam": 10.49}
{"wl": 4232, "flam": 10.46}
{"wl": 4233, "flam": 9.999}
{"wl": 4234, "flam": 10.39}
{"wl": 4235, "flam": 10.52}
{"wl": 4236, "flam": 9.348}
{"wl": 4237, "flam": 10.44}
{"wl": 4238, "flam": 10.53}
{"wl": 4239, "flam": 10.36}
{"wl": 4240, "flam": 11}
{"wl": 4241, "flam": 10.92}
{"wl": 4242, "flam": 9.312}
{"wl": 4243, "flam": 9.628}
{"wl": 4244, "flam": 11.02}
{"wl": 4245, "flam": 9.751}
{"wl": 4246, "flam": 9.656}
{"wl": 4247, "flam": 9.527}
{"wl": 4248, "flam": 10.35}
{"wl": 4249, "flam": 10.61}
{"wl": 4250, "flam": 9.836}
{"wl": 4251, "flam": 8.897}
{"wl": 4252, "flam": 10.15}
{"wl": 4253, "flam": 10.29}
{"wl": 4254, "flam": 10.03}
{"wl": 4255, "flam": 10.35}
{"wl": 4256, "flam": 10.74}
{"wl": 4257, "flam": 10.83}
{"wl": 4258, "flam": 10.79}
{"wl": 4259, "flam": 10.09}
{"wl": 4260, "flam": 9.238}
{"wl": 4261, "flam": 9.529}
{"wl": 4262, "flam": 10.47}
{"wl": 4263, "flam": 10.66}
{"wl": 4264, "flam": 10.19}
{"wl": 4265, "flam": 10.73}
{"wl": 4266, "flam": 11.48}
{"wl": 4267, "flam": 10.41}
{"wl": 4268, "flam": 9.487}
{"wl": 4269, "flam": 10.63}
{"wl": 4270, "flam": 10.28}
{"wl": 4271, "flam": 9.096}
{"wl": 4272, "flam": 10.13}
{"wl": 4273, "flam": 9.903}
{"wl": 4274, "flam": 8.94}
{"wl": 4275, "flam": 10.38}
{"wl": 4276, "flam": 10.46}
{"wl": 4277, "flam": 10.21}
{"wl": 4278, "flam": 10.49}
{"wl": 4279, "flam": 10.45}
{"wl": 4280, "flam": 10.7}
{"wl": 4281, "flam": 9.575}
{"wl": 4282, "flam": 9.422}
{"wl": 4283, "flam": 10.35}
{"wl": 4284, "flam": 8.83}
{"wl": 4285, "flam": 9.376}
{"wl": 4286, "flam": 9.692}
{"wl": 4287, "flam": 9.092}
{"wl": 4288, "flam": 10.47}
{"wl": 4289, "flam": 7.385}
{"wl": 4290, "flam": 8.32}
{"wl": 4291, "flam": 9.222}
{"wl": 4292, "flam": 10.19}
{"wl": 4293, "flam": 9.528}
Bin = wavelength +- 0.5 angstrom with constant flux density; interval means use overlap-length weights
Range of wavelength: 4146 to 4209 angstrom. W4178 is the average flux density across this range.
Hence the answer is 10.3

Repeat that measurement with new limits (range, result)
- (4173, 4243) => 10.2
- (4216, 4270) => 10.2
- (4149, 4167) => 10.3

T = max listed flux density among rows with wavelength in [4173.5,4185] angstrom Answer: 11.24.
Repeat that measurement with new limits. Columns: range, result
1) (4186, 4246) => 11.66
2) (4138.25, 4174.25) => 11.78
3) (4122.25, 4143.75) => 10.59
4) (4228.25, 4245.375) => 11.02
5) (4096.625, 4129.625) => 11.69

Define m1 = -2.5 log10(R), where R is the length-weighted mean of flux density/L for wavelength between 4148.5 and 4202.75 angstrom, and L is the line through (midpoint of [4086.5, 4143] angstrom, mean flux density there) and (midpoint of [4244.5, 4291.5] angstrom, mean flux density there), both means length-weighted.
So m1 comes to -0.043 mag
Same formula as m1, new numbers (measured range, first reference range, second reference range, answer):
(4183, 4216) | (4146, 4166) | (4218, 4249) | -0.03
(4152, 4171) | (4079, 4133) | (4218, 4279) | -0.03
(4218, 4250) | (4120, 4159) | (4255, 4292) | -0.01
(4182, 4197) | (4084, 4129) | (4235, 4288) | -0.05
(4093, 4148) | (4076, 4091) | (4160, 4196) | 0.07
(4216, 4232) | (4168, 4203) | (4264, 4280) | 0.03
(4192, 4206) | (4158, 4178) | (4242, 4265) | -0.04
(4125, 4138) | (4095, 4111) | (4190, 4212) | -0.03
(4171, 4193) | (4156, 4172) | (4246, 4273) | 0.01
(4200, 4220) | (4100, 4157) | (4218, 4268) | -0.04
